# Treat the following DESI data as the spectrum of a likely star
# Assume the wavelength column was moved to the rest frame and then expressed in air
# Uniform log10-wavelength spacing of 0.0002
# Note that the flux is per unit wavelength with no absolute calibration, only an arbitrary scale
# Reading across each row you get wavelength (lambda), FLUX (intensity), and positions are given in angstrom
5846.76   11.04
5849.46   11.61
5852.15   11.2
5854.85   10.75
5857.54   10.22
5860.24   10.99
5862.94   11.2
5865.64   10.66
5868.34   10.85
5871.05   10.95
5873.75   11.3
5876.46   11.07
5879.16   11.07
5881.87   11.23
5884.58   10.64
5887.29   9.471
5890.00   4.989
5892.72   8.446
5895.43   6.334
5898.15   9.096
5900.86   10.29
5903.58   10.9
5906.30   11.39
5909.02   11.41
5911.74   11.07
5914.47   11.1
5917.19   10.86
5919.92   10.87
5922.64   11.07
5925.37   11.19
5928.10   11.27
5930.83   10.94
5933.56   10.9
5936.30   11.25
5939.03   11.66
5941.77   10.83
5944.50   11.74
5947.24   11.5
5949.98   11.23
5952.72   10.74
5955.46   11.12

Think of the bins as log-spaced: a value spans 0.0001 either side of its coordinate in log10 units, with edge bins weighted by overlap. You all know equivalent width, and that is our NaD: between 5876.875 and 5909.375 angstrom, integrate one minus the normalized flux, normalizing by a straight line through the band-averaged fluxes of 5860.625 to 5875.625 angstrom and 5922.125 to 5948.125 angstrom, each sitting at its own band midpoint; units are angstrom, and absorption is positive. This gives 4.4 angstrom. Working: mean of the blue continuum 11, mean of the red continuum 11.2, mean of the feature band 9.59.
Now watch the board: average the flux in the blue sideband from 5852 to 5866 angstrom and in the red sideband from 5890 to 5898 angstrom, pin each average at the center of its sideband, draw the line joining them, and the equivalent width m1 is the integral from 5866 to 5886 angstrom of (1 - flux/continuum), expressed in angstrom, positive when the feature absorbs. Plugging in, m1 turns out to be -4.3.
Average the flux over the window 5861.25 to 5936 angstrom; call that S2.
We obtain 10.4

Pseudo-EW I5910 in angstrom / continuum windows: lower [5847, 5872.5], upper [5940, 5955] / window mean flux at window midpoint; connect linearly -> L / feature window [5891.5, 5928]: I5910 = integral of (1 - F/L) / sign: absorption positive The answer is 2.5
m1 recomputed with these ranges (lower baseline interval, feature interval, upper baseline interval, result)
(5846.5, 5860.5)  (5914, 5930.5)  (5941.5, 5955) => 0.2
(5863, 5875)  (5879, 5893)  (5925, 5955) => 2.3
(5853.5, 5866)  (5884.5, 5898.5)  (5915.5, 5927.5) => 3.9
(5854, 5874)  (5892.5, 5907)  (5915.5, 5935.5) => 2.1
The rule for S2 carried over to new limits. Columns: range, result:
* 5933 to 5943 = 11.2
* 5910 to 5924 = 11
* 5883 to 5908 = 9.11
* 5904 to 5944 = 11.1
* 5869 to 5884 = 11.1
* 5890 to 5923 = 10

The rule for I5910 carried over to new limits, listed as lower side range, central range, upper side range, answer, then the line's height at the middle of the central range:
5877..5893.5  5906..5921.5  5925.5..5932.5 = -0.9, 10.5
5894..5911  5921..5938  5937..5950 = -0.3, 10.9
